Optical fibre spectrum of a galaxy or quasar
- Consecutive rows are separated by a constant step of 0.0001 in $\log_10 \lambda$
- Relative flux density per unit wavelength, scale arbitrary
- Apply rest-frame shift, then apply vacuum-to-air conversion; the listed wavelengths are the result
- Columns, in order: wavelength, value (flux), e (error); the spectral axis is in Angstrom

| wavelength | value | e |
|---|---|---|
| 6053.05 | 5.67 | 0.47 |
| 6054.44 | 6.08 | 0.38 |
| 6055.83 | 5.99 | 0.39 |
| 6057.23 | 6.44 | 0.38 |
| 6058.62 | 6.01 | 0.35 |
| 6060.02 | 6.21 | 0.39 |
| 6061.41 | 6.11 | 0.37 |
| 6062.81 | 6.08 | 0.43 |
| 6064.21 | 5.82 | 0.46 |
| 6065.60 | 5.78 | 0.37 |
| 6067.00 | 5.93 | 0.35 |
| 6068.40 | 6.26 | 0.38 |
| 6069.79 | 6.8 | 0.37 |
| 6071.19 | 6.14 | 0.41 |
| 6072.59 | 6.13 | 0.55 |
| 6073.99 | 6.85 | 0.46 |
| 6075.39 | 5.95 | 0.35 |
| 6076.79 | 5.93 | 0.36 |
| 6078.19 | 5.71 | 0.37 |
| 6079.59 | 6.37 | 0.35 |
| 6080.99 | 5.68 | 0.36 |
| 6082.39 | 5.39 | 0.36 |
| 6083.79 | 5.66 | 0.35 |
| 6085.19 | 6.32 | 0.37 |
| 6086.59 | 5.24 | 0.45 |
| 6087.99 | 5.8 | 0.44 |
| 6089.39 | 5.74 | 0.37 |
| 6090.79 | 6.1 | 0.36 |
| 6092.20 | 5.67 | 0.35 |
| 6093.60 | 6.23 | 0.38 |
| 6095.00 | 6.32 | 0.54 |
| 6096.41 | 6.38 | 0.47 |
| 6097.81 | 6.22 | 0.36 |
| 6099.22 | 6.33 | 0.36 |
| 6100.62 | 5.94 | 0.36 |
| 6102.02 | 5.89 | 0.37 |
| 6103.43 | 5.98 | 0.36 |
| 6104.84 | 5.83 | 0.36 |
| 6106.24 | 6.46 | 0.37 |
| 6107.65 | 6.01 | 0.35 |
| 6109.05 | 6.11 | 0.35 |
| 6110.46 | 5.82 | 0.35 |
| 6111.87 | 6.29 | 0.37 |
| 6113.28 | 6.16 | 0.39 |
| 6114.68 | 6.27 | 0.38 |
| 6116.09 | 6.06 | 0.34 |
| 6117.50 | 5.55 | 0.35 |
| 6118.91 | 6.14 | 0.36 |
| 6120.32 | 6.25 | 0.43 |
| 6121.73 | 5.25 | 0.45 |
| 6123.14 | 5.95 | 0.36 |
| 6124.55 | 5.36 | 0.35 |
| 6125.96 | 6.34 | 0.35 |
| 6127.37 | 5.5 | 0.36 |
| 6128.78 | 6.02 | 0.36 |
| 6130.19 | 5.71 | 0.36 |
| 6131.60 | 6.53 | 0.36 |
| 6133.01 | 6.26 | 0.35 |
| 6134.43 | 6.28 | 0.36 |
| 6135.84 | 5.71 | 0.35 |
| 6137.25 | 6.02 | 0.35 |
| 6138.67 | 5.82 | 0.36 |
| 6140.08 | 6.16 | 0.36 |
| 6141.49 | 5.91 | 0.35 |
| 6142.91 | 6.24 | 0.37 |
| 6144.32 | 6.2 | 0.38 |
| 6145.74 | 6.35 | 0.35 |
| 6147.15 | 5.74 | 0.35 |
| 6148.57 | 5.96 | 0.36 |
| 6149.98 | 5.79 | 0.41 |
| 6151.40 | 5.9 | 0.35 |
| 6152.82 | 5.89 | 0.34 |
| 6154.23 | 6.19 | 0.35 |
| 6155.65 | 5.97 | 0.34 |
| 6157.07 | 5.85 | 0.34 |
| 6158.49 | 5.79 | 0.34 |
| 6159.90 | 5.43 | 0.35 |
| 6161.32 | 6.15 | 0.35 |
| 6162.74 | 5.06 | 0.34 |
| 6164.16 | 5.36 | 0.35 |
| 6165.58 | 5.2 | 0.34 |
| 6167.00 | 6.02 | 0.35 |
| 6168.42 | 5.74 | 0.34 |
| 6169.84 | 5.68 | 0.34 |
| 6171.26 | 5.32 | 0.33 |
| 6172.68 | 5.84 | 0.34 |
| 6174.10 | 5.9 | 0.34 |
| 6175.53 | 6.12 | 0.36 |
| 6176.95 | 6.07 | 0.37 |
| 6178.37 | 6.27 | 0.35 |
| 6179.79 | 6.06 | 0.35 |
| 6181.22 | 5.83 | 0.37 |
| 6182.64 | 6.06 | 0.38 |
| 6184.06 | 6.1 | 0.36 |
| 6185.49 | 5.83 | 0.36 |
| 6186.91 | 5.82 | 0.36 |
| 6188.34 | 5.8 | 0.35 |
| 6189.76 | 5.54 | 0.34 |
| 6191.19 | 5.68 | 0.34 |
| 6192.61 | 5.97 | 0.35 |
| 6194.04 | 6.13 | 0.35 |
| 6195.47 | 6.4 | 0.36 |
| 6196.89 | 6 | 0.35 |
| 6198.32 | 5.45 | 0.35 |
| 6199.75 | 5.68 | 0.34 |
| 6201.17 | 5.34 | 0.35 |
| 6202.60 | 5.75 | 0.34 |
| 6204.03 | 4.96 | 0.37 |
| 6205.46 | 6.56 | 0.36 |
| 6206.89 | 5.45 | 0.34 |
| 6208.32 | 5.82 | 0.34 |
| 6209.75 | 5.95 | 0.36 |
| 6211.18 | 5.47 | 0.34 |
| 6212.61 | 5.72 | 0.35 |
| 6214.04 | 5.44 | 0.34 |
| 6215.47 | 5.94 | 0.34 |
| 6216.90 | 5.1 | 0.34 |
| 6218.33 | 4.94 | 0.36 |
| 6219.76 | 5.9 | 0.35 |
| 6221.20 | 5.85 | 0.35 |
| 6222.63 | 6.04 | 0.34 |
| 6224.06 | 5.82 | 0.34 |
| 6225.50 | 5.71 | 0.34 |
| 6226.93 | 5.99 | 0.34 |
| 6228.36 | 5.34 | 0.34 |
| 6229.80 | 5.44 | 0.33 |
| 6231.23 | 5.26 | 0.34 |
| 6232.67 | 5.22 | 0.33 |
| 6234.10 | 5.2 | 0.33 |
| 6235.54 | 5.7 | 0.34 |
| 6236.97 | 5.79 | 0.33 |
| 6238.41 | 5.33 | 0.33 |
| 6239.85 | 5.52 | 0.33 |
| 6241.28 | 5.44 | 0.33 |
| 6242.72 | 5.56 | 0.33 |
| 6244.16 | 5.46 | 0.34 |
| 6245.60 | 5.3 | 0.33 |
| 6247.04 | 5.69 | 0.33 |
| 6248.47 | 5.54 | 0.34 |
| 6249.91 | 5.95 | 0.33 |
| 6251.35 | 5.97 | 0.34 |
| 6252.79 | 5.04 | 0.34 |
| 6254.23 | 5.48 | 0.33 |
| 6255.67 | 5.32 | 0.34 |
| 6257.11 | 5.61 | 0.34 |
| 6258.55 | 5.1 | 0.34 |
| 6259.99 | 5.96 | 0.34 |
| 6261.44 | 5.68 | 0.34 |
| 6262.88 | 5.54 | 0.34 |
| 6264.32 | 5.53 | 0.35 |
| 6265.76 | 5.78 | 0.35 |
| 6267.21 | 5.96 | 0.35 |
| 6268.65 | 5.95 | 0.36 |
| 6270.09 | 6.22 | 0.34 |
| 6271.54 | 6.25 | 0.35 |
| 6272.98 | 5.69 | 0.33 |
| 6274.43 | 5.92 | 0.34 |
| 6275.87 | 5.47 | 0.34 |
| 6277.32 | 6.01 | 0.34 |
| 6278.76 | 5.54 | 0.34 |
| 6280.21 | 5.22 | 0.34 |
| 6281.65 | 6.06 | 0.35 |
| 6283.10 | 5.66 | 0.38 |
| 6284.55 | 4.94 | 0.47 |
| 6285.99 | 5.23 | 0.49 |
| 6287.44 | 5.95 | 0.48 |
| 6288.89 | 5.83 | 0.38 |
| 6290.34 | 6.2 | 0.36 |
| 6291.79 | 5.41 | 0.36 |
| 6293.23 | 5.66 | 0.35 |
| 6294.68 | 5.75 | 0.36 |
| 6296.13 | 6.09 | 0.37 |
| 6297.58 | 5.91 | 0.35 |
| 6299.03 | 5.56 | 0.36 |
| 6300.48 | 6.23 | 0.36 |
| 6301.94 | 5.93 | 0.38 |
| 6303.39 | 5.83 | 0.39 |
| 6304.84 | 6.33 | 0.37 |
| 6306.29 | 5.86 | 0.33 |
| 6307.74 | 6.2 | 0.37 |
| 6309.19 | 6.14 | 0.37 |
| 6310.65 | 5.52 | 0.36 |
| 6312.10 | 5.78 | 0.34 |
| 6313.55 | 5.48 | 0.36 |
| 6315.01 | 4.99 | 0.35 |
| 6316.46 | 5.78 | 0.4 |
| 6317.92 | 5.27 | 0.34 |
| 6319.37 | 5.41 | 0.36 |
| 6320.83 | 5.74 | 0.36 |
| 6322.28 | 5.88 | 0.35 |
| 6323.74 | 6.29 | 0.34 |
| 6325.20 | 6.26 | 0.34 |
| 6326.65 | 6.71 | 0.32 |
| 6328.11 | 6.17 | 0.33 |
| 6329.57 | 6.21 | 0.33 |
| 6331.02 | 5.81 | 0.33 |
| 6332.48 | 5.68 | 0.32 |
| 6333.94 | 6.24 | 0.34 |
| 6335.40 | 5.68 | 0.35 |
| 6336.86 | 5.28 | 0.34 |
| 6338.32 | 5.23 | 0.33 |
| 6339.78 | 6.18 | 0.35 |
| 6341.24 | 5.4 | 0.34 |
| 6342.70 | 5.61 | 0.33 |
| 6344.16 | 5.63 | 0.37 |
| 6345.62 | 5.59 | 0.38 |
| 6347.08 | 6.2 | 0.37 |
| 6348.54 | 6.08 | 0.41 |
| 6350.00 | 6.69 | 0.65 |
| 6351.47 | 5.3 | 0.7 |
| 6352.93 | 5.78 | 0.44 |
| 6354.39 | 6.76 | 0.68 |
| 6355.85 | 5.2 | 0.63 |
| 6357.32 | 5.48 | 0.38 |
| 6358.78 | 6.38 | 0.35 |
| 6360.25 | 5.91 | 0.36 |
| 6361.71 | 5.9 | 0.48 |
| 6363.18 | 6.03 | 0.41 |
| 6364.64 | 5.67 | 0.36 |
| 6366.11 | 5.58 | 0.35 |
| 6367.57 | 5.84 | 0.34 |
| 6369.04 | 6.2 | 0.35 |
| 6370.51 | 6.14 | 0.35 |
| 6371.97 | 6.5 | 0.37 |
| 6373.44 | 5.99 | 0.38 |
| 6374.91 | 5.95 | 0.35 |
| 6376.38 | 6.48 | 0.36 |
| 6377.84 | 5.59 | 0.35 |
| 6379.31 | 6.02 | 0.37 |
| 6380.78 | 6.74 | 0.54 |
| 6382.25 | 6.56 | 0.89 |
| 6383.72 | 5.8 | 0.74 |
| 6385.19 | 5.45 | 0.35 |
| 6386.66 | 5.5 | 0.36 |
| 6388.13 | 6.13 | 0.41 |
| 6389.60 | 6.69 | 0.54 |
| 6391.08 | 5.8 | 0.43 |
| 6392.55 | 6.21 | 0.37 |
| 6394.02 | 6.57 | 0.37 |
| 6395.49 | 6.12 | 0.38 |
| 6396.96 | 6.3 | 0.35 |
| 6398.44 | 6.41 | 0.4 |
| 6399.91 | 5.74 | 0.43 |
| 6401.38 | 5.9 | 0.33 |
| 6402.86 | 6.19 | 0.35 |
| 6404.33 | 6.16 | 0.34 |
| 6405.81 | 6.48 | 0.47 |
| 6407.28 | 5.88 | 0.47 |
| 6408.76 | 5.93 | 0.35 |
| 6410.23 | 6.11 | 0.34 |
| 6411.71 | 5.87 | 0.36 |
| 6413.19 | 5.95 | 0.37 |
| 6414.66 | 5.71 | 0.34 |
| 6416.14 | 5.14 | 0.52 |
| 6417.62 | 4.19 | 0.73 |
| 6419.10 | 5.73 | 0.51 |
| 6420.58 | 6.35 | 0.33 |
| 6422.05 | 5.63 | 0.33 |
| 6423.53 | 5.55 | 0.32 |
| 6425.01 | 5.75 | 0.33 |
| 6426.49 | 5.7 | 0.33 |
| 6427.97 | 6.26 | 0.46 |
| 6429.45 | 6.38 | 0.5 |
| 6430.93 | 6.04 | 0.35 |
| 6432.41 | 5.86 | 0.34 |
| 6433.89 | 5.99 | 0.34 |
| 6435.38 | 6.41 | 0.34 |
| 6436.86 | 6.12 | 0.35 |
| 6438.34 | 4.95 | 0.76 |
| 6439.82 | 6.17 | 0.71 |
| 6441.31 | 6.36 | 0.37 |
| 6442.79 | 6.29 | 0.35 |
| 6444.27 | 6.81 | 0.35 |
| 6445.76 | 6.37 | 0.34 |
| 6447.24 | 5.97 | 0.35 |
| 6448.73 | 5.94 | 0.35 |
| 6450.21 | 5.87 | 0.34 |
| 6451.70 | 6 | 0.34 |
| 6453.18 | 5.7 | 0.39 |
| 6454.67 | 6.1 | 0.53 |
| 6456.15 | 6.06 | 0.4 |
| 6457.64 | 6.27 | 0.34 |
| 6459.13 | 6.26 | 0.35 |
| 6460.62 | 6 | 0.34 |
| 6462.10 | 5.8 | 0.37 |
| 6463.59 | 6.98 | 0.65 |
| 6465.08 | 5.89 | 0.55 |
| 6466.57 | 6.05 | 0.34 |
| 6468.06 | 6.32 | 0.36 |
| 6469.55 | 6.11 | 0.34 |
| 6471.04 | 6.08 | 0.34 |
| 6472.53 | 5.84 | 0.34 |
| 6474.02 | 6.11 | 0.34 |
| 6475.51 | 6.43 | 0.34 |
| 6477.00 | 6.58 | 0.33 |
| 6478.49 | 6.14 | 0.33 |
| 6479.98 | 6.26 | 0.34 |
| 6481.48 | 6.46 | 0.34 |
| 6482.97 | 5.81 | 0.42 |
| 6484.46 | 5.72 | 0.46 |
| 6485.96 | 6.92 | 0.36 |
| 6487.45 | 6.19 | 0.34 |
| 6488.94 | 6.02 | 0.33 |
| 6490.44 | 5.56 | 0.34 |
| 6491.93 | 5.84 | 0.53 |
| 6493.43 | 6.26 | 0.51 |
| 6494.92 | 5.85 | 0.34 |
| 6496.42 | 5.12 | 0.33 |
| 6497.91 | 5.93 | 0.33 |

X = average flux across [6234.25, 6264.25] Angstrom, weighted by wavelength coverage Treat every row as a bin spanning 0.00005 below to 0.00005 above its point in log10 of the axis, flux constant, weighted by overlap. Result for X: 5.54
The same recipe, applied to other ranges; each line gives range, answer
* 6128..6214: 5.86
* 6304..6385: 5.91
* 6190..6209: 5.78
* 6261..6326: 5.78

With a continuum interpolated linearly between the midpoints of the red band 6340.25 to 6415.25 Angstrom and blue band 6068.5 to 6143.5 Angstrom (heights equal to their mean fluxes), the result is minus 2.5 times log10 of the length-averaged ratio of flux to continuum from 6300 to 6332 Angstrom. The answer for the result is 0.020 mag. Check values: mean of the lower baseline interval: 6.02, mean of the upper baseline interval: 6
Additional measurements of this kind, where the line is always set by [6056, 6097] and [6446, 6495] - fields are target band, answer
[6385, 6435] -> 0.029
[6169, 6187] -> 0.024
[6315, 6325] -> 0.070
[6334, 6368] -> 0.051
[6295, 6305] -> 0.023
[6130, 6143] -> -0.004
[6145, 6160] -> 0.024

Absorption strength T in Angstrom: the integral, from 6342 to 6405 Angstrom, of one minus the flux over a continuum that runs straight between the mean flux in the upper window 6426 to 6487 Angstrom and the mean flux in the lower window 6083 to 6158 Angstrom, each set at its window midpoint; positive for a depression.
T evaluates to 0.8 Angstrom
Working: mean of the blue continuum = 5.99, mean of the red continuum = 6.13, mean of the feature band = 6.02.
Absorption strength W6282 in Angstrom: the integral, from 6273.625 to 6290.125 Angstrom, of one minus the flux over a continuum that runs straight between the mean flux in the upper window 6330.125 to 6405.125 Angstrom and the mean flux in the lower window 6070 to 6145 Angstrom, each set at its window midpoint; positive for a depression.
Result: 0.9 Angstrom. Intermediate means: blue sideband 6.01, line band 5.64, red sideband 5.97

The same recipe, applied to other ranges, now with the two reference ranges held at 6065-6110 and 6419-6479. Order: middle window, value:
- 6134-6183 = 1.3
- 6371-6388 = 0.0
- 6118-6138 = 0.3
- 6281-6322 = 2.2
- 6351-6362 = 0.4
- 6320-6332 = -0.1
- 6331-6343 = 0.8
